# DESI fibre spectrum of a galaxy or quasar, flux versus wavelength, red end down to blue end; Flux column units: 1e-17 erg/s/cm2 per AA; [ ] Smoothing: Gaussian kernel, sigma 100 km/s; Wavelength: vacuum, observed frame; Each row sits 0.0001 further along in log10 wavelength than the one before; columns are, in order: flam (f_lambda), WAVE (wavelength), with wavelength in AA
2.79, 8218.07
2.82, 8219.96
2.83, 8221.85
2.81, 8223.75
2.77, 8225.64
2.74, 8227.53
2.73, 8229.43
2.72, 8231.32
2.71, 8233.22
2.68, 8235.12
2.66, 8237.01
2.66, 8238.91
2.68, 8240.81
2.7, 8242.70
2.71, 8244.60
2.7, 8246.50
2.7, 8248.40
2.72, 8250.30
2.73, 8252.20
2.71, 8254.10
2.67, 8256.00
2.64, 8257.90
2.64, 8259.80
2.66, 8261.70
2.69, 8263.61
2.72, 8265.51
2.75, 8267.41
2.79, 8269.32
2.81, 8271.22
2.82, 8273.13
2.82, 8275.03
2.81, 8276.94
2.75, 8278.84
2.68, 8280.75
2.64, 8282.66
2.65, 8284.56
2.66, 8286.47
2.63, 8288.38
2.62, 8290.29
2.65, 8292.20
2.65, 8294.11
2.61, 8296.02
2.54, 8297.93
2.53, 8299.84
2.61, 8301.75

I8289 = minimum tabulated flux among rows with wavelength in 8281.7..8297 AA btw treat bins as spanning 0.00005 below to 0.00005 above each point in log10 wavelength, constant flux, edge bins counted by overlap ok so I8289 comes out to 2.61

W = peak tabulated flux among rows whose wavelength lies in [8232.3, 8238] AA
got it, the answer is 2.71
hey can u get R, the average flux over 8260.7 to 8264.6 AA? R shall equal 2.67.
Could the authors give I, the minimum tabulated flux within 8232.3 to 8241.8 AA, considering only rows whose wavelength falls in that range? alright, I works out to 2.66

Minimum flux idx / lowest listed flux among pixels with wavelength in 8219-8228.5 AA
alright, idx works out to 2.74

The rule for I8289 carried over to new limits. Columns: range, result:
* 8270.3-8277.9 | 2.81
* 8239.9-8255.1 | 2.68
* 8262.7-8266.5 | 2.69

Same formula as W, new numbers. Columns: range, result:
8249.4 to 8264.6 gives 2.73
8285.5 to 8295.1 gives 2.66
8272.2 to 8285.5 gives 2.82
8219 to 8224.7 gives 2.83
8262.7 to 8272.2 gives 2.81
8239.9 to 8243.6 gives 2.7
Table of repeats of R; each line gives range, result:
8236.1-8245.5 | 2.68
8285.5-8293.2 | 2.64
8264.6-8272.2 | 2.77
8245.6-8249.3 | 2.7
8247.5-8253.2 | 2.72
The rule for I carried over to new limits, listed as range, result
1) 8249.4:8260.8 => 2.64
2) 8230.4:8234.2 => 2.71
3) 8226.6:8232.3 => 2.72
